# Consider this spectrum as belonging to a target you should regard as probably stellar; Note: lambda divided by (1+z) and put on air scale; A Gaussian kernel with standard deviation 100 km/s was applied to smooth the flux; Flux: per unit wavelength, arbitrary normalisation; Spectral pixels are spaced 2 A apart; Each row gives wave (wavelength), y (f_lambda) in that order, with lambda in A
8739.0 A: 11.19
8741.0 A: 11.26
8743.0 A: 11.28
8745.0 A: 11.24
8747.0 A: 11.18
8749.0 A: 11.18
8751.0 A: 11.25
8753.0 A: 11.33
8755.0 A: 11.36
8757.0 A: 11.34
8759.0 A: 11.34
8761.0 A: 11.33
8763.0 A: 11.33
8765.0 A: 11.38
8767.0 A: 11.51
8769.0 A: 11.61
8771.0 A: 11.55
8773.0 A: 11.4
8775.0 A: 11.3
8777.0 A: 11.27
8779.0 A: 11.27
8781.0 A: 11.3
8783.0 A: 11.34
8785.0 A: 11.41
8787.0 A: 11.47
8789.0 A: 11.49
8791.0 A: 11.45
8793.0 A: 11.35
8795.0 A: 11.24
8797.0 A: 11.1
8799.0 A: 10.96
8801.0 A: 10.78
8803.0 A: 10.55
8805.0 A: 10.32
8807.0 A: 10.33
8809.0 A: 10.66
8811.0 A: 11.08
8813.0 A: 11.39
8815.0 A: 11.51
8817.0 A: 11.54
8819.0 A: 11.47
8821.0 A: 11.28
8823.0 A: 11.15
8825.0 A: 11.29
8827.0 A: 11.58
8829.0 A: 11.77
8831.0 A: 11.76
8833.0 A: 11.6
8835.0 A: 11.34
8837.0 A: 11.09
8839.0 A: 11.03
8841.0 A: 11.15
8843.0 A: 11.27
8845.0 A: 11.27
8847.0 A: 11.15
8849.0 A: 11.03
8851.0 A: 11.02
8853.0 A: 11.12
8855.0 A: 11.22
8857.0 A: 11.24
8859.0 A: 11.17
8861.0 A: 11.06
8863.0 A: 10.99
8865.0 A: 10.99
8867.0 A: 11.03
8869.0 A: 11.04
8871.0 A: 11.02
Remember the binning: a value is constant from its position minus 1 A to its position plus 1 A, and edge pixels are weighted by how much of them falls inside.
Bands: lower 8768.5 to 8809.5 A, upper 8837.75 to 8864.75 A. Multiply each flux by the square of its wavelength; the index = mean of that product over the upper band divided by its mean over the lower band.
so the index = 1.01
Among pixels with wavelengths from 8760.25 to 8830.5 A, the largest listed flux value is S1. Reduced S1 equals 11.77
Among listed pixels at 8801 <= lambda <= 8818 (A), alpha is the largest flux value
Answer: 11.54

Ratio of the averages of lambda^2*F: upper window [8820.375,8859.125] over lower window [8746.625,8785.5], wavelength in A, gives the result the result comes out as 1.01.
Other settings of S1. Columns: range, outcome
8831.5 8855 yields 11.6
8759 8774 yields 11.61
